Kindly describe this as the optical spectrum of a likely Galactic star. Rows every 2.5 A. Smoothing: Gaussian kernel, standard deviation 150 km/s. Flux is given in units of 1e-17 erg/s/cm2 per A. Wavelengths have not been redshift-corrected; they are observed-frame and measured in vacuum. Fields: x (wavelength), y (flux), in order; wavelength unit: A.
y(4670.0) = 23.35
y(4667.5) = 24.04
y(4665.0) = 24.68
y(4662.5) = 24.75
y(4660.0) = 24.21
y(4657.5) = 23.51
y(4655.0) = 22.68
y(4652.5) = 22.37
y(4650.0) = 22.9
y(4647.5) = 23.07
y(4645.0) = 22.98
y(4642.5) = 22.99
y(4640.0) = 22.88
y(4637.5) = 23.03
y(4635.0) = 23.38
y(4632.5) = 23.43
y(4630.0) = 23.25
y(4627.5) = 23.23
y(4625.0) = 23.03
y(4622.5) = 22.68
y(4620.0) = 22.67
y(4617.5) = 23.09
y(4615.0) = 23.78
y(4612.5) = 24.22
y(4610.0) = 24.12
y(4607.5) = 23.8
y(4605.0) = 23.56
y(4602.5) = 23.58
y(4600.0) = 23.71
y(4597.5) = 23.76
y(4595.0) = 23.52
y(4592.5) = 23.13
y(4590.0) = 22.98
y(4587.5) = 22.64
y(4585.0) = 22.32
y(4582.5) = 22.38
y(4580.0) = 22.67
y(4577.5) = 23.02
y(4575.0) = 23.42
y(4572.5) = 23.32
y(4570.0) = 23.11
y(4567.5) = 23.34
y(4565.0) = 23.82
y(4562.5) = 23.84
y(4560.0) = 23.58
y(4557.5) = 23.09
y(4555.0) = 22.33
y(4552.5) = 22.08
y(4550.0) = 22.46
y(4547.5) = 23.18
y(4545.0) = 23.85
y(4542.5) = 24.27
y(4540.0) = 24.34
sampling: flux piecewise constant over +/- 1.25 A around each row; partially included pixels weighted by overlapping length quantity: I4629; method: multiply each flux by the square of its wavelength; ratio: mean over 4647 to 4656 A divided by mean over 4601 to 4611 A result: 1.0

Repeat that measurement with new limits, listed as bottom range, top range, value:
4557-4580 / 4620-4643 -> 1.02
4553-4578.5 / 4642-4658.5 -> 1.02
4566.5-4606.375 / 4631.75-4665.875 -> 1.04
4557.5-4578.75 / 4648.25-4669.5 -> 1.05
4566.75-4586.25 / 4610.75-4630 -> 1.03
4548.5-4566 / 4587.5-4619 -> 1.04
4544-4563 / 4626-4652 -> 1.04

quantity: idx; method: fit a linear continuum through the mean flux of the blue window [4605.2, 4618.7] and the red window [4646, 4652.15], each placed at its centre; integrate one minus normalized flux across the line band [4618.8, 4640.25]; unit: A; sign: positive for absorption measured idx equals 0.3 A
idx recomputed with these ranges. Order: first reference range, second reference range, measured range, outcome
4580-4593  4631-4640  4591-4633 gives -0.90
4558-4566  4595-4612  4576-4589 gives 0.60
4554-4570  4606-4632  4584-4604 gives 0.12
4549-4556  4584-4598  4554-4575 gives -0.75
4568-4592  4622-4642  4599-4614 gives -0.53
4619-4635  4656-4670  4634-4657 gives 0.67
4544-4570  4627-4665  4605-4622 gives -0.24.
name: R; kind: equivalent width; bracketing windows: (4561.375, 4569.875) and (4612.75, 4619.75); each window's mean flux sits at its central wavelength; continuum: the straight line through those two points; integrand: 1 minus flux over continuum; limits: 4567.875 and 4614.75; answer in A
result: 0.4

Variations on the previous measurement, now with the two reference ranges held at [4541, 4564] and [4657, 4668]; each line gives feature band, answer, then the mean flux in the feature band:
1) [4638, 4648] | 0.5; 23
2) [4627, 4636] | 0.2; 23.3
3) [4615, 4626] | 0.4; 23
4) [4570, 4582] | 0.2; 23.1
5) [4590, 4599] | 0.1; 23.4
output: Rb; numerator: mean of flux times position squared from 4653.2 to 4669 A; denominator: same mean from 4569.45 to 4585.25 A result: 1.08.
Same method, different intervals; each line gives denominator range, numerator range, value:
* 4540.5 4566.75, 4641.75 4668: 1.05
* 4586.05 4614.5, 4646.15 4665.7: 1.02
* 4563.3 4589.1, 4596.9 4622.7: 1.04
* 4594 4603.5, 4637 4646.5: 0.99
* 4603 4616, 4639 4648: 0.98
